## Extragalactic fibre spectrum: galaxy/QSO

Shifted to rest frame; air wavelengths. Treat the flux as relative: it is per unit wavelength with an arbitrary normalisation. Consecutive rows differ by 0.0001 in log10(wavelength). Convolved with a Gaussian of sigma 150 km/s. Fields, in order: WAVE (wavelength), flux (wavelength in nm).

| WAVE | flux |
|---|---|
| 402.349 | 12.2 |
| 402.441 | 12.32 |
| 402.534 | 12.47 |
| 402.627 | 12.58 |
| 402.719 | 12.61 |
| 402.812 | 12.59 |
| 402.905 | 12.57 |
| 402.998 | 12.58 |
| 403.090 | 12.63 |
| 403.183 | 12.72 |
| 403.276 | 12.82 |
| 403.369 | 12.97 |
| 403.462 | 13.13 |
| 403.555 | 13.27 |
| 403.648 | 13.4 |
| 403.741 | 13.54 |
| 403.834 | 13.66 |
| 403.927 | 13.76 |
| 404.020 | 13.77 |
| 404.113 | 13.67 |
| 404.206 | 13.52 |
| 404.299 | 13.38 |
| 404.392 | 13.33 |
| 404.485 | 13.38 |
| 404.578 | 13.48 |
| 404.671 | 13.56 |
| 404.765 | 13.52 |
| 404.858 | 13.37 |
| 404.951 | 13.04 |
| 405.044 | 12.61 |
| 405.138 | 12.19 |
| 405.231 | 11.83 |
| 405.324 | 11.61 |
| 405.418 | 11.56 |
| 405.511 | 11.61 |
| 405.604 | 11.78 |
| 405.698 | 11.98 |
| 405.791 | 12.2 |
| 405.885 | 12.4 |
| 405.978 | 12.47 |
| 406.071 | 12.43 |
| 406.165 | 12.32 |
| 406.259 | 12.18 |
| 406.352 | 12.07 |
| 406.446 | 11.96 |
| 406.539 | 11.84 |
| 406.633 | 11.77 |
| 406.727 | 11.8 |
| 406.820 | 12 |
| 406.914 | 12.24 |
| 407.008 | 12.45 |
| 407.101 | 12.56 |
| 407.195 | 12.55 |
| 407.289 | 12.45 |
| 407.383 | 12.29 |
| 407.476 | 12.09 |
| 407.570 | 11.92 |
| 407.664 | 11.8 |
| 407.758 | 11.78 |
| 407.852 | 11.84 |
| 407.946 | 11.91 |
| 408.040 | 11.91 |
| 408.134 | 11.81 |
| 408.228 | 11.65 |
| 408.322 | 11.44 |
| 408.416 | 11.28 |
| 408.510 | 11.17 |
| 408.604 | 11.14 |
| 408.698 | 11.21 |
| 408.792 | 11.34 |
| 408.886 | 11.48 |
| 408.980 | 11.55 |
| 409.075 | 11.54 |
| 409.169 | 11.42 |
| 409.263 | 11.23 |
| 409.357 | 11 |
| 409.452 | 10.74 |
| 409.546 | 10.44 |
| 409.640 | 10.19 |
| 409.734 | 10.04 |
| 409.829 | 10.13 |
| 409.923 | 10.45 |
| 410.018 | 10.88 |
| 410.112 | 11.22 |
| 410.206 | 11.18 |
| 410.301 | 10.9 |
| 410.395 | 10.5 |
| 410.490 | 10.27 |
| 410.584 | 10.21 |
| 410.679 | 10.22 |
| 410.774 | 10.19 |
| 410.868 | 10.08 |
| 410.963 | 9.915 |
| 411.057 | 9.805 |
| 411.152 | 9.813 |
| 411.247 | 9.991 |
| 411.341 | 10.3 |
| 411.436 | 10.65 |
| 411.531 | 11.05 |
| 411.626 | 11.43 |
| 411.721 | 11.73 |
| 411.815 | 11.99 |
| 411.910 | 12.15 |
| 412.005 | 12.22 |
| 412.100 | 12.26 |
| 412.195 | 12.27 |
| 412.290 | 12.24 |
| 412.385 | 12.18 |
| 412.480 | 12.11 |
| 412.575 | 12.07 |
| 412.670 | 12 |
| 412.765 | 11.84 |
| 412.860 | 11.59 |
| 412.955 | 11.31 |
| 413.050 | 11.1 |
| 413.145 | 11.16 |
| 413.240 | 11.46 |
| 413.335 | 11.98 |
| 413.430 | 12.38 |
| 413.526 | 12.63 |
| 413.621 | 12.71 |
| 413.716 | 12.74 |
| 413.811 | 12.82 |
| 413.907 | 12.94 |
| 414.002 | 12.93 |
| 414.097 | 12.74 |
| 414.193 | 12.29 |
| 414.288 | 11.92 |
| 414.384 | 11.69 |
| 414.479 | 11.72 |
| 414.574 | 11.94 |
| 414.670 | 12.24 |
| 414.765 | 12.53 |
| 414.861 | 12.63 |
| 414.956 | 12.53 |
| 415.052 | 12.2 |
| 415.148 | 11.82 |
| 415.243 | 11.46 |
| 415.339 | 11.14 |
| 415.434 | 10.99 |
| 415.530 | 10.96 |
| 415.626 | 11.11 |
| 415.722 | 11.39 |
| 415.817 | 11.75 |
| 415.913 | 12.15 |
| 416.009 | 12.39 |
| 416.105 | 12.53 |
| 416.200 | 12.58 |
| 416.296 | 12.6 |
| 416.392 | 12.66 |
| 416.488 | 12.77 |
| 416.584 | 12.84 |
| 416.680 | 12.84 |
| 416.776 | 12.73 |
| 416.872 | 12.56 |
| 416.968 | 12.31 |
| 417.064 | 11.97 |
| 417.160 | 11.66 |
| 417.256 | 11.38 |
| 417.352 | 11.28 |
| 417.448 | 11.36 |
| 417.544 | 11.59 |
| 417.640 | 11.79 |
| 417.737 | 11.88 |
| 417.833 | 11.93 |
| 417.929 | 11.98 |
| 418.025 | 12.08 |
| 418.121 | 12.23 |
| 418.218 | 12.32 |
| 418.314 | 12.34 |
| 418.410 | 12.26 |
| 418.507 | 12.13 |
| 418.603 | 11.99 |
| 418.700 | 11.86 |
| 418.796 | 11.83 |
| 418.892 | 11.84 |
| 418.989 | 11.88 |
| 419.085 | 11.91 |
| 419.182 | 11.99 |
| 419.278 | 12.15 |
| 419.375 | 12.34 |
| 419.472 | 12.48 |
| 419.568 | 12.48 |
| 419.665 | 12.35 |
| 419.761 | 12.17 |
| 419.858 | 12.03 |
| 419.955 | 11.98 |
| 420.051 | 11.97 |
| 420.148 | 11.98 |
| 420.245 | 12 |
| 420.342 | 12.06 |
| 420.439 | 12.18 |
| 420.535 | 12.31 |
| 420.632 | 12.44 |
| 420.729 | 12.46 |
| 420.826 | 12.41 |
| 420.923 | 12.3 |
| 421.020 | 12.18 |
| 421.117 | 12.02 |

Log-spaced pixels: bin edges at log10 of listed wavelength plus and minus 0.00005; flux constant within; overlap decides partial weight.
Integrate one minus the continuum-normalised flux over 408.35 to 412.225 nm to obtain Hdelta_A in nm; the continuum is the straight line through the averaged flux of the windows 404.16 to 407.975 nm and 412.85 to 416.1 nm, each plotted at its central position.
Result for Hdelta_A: 0.40 nm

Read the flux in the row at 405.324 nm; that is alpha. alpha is 11.61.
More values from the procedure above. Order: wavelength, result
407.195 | 12.55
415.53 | 10.96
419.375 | 12.34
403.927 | 13.76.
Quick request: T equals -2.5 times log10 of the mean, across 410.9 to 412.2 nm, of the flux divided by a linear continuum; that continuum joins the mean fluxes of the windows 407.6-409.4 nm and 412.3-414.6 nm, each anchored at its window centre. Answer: 0.08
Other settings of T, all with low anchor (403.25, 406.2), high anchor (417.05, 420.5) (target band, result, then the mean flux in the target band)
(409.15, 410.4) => 0.17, 10.7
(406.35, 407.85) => 0.05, 12.1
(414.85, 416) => 0.05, 11.7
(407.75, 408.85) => 0.10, 11.5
